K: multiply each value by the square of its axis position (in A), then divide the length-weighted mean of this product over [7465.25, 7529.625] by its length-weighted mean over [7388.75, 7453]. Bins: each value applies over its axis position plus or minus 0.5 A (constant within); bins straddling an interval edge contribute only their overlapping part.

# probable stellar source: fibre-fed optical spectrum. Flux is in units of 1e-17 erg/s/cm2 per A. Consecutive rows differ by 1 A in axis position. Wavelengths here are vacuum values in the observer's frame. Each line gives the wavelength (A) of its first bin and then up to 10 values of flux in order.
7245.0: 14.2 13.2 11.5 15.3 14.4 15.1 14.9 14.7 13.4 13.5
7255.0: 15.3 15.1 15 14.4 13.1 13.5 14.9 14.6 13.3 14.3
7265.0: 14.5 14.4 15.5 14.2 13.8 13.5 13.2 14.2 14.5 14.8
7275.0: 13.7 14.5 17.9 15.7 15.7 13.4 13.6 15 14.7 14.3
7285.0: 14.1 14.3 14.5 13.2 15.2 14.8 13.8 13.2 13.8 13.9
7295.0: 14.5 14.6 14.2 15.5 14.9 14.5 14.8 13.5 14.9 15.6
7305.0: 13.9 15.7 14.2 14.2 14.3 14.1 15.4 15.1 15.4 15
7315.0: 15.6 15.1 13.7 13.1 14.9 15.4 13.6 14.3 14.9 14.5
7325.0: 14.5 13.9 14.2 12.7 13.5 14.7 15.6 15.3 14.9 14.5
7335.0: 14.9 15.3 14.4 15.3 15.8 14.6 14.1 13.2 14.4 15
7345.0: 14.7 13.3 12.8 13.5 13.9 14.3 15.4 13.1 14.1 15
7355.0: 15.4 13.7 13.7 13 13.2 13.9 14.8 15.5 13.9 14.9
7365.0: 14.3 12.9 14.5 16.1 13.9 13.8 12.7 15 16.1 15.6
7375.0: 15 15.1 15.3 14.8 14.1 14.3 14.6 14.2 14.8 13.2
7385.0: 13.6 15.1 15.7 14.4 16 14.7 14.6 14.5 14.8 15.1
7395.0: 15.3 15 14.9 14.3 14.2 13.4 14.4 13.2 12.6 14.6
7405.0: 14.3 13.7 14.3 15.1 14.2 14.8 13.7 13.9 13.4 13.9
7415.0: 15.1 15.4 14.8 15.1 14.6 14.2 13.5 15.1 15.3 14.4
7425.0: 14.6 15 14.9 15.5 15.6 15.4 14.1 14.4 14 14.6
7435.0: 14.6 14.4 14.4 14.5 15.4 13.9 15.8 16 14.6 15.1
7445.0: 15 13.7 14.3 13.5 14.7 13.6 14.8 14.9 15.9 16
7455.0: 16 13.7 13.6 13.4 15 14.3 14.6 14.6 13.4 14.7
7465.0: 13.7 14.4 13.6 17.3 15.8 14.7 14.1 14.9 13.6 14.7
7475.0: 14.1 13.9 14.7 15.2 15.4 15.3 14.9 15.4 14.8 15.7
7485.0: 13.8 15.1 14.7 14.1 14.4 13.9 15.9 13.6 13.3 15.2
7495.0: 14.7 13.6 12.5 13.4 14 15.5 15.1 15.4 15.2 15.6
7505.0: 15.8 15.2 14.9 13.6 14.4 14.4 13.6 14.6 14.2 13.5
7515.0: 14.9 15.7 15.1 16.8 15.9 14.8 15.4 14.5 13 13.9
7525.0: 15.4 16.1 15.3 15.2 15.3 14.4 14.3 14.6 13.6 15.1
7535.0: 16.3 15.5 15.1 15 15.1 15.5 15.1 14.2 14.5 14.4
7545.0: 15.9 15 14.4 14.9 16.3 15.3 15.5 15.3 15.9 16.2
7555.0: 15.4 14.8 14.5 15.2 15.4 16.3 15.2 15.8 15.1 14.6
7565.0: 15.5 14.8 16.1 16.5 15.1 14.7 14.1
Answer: 1.03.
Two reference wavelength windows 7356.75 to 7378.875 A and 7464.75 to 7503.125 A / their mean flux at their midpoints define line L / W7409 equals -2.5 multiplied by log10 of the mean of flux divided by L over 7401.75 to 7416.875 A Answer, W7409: 0.03 mag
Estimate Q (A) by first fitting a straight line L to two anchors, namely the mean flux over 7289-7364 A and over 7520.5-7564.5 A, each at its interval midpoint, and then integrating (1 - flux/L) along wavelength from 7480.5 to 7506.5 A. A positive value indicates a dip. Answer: 0.5 A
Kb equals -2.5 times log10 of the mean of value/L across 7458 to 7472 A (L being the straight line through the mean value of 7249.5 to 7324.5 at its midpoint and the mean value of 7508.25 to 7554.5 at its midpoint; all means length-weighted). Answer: 0.02 mag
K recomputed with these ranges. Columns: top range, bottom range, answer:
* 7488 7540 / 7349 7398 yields 1.05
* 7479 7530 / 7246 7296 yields 1.10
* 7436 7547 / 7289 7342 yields 1.06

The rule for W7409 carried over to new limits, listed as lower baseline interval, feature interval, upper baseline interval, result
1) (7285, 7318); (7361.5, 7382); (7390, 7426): -0.01 mag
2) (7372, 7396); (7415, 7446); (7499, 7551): 0.01 mag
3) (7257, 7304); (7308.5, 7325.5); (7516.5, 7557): -0.01 mag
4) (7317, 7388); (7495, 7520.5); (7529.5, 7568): 0.02 mag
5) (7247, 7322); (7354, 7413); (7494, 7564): 0.02 mag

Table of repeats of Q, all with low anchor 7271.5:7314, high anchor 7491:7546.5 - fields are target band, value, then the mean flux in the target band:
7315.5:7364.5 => 1.0 A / 14.3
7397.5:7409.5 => 0.5 A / 14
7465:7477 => 0.1 A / 14.6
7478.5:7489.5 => -0.1 A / 14.9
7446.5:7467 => 0.4 A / 14.4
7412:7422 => 0.2 A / 14.4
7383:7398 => -0.1 A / 14.8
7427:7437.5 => 0.0 A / 14.7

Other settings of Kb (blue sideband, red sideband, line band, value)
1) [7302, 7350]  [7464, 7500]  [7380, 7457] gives -0.004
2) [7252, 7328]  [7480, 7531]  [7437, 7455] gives -0.014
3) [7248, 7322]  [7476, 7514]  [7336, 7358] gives 0.019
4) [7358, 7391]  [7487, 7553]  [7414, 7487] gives -0.002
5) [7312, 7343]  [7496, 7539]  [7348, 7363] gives 0.032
